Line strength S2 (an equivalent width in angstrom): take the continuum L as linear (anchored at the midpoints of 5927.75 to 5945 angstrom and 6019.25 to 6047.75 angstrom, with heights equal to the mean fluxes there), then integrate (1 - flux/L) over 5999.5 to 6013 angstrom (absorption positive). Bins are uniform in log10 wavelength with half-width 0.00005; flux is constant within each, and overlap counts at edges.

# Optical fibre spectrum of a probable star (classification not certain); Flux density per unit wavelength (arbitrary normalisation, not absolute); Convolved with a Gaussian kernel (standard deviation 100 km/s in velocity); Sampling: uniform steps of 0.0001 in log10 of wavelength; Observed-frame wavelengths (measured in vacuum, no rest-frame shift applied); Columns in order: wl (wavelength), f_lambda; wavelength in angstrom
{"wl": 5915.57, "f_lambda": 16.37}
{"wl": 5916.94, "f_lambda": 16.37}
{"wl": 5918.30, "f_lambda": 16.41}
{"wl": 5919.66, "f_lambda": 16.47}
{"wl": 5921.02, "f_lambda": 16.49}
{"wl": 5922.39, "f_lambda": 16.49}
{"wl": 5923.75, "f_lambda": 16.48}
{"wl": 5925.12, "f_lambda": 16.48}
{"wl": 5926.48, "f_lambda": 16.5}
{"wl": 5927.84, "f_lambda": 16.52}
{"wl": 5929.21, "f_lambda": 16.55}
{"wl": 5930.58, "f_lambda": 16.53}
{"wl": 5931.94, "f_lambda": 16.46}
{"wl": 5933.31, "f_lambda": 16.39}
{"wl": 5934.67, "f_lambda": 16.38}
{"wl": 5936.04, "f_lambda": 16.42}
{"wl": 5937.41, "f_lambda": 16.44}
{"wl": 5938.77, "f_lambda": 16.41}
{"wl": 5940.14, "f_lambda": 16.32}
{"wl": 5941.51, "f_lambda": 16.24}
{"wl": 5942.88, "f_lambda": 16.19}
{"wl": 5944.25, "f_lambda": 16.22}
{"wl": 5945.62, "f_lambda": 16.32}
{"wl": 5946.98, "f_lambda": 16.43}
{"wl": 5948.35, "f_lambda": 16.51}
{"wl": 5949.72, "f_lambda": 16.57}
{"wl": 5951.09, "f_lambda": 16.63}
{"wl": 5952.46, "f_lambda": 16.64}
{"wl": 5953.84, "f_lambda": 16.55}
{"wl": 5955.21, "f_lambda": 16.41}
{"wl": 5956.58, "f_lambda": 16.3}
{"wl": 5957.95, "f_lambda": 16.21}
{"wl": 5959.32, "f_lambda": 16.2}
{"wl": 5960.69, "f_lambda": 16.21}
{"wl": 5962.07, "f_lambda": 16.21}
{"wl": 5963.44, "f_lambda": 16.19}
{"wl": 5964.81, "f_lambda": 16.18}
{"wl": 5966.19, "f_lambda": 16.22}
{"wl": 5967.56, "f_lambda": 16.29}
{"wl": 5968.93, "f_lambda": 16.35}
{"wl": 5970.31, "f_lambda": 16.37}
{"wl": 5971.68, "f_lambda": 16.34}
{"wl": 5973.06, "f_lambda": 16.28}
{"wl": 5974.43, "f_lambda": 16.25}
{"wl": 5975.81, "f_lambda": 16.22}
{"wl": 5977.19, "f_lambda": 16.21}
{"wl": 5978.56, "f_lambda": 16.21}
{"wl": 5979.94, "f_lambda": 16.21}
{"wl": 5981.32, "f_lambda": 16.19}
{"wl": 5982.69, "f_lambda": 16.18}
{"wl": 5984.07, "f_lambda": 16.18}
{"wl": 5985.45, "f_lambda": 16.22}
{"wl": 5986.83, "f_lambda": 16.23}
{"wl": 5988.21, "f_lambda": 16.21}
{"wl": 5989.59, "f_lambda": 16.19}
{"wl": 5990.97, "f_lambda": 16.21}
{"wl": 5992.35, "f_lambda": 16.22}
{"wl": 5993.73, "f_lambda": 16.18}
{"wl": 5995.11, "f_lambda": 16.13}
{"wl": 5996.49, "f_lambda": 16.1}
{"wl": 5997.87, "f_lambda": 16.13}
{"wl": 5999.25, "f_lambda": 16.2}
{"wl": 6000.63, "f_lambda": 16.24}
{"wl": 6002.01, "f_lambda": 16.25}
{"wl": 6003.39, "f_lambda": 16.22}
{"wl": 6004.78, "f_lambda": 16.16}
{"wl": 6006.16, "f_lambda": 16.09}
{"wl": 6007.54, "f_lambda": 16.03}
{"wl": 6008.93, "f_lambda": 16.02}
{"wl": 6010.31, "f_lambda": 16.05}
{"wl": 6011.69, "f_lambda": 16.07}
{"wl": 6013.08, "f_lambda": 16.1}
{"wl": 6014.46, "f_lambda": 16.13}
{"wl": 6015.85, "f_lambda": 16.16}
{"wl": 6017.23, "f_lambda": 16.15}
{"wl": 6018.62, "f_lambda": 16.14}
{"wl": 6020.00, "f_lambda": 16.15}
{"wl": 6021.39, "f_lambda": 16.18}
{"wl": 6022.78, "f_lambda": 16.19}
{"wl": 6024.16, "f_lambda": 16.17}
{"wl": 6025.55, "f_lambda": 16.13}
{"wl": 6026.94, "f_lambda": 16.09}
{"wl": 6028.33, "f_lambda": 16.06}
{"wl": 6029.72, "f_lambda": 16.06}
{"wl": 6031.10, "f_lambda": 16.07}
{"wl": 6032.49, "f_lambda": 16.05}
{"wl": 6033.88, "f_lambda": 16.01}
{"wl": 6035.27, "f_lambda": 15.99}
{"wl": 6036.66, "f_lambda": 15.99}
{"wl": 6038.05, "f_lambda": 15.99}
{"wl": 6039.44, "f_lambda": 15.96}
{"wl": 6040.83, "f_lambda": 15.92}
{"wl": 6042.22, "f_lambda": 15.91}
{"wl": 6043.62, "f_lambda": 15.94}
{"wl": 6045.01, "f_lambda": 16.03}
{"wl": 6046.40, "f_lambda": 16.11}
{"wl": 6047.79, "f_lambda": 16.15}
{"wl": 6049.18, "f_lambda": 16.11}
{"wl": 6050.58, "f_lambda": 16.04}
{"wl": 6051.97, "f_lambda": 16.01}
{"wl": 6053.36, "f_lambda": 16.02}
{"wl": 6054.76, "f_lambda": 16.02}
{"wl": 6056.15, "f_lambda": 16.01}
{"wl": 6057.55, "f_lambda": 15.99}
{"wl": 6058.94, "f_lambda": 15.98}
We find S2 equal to 0.0 angstrom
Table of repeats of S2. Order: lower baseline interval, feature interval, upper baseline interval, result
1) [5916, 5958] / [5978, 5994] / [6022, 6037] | 0.0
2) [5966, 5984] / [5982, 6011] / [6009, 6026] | 0.1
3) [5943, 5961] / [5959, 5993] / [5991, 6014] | 0.1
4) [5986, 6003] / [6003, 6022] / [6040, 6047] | 0.0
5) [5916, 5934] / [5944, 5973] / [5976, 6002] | 0.0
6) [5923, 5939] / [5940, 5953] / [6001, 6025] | 0.0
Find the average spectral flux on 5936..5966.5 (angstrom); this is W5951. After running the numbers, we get 16.3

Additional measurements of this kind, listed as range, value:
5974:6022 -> 16.2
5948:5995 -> 16.3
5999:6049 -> 16.1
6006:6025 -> 16.1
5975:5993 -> 16.2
